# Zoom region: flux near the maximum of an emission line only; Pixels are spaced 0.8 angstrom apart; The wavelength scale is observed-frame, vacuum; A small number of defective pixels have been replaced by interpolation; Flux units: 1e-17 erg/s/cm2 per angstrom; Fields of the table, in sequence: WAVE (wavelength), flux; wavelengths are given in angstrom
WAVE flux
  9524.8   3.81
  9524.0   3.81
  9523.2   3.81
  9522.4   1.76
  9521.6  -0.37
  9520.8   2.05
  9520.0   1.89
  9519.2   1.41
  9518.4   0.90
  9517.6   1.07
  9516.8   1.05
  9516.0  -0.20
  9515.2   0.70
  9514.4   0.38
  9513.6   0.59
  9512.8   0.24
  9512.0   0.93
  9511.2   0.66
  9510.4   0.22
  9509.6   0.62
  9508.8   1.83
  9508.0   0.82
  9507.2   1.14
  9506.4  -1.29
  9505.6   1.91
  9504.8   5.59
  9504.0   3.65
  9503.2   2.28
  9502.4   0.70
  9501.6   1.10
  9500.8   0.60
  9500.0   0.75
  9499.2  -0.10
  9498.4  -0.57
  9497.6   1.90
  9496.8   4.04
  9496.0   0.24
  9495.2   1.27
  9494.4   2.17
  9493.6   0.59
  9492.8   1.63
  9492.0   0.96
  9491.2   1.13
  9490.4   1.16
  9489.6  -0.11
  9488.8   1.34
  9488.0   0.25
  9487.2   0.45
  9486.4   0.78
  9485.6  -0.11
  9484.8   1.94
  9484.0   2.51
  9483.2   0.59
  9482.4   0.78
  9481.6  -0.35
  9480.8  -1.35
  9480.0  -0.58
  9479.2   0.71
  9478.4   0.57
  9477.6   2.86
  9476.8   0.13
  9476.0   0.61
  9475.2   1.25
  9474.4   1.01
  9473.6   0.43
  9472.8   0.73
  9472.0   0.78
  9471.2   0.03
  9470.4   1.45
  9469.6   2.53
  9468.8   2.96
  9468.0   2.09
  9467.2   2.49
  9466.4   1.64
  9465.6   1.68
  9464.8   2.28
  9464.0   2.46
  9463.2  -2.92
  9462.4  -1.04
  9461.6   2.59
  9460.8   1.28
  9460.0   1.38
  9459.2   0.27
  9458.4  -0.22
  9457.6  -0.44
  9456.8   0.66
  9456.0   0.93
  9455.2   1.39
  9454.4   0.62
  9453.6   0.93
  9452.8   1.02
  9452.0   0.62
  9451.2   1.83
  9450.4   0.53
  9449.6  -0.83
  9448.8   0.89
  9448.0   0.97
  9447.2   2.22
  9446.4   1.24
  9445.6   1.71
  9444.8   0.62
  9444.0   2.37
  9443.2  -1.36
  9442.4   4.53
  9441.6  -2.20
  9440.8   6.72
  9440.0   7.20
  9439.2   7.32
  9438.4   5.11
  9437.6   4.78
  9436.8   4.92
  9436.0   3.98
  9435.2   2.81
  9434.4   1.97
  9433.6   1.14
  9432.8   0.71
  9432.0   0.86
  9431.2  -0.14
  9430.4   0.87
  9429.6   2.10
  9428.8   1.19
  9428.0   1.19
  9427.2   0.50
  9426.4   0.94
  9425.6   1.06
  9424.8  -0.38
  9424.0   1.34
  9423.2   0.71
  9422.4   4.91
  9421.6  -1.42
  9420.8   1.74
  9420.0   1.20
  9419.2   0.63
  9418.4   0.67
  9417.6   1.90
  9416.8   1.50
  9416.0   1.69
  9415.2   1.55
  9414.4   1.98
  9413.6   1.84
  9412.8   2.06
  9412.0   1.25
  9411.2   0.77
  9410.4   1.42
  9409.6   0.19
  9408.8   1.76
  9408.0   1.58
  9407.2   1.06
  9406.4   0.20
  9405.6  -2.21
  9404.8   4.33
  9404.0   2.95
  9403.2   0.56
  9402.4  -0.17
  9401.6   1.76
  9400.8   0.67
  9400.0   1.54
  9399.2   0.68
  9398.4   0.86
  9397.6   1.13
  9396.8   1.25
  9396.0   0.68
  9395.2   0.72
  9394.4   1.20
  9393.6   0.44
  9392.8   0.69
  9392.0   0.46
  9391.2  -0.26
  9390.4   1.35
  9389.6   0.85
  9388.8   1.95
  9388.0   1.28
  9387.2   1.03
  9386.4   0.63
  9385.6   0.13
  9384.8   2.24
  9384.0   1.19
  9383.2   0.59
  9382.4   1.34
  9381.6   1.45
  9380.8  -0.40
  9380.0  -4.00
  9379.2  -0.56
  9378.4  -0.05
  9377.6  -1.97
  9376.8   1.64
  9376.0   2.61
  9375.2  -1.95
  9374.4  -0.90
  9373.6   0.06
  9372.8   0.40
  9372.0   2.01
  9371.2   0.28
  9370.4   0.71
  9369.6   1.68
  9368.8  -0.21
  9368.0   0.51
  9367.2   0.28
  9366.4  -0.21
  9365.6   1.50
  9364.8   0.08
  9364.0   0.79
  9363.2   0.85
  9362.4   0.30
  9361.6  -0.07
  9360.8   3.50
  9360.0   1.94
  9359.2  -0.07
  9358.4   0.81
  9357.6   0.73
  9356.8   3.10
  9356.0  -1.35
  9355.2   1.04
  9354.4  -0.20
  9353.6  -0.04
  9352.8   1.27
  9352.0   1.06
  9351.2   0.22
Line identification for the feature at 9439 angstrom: H-alpha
